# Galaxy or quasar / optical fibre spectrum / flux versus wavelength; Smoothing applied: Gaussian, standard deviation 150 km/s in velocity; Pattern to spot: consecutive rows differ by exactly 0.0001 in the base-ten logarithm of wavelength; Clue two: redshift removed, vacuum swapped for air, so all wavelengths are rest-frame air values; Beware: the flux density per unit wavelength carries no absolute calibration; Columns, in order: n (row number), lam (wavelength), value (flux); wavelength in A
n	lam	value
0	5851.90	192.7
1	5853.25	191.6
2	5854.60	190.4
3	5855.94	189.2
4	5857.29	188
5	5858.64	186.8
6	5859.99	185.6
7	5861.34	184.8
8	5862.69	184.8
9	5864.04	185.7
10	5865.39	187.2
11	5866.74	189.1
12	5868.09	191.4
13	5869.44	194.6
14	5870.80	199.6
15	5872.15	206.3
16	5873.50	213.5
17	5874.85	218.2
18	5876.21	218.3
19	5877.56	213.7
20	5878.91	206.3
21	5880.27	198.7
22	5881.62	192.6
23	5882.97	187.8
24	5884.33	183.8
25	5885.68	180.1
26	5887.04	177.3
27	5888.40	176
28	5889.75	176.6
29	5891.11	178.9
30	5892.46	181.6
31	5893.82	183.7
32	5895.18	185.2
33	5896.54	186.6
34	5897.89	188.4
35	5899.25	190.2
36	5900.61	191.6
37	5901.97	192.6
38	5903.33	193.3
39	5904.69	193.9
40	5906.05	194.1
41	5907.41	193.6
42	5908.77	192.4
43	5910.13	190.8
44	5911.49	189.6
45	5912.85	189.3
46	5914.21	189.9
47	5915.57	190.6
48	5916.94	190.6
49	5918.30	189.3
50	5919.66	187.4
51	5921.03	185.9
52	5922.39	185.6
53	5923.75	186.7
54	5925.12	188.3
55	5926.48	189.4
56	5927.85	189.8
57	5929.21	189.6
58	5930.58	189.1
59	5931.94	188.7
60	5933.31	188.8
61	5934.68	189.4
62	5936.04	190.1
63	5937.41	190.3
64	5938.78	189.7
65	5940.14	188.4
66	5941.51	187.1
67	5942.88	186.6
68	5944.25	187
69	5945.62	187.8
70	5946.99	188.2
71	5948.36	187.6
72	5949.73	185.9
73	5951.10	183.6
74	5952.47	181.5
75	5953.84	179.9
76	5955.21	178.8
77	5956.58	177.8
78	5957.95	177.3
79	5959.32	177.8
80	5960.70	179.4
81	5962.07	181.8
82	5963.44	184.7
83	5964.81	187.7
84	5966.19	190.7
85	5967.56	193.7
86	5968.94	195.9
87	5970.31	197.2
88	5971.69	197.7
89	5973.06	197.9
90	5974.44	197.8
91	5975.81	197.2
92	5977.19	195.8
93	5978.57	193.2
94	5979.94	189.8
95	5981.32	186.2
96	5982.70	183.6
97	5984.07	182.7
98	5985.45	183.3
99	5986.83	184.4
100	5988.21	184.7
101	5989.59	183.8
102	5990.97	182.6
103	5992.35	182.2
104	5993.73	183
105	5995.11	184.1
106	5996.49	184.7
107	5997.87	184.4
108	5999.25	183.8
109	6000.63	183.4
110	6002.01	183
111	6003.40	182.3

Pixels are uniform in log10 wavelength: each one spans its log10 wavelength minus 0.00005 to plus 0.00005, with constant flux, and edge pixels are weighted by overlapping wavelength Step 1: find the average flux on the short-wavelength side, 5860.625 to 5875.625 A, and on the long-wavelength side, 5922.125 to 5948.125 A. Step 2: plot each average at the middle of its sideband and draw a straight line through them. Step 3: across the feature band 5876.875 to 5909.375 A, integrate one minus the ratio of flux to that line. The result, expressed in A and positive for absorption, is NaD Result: 0.7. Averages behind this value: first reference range 196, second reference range 188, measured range 189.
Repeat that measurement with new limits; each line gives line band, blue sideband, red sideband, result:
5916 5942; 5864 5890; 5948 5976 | 0.22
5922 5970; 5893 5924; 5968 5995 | 0.75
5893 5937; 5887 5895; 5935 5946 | -1.36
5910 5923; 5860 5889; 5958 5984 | 0.25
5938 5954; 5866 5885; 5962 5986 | 0.63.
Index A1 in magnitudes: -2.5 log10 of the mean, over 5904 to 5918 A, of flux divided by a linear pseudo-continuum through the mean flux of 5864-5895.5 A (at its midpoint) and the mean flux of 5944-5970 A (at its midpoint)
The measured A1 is -0.01 mag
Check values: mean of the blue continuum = 193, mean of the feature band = 191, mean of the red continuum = 185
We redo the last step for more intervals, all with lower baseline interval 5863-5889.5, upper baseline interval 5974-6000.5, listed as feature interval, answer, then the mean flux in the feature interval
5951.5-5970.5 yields 0.03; 184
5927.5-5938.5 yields 0.01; 189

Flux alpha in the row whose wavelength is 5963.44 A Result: 184.7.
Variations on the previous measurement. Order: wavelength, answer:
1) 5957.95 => 177.3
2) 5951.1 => 183.6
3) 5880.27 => 198.7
